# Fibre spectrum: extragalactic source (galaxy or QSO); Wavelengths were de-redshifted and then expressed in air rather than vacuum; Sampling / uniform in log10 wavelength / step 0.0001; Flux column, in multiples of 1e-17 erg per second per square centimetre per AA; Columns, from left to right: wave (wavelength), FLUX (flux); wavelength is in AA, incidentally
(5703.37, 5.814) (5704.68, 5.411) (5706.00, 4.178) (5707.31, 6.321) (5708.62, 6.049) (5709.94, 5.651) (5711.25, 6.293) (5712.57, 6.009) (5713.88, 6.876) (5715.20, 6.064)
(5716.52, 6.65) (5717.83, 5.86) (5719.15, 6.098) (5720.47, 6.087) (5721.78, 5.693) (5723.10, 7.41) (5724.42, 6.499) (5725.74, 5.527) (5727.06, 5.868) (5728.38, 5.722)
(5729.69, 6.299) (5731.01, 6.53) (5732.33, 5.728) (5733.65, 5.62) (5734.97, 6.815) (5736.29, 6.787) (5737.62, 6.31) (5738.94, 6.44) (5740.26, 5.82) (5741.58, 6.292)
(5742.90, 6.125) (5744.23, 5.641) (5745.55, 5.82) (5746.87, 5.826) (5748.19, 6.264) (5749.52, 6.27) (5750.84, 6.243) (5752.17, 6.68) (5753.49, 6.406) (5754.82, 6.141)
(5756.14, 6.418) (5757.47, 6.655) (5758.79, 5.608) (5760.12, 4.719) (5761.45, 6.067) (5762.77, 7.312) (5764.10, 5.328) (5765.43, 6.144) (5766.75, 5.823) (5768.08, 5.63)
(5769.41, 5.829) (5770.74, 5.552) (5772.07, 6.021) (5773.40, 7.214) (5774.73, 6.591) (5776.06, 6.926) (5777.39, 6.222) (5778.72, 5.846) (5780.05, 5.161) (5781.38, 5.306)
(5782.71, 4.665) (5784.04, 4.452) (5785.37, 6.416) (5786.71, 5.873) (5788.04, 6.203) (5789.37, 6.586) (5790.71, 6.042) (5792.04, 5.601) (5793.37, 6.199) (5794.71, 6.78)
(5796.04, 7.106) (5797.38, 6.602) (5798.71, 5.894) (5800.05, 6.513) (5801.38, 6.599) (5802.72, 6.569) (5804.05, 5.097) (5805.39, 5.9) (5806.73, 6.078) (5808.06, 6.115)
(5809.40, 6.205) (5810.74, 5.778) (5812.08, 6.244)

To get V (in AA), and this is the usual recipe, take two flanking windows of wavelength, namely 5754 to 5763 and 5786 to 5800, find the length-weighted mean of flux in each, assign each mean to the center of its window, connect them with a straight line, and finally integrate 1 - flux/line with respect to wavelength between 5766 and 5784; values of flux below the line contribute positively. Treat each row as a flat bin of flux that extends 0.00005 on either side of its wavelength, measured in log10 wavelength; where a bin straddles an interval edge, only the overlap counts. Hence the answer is 0.94 AA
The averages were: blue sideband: 6.08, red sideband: 6.3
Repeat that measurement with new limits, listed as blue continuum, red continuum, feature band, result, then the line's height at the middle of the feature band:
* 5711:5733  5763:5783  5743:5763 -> -0.26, 6.03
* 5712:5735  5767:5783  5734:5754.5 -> -0.54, 6.08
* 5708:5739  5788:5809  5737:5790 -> 1.72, 6.22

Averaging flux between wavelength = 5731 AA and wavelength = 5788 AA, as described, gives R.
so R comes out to 6.03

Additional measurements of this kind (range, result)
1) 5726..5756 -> 6.16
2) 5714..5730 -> 6.17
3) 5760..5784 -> 5.9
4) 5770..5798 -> 6.06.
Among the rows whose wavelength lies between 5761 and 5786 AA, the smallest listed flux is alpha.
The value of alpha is 4.452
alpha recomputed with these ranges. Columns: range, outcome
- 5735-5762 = 4.719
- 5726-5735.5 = 5.62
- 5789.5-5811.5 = 5.097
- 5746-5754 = 5.826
